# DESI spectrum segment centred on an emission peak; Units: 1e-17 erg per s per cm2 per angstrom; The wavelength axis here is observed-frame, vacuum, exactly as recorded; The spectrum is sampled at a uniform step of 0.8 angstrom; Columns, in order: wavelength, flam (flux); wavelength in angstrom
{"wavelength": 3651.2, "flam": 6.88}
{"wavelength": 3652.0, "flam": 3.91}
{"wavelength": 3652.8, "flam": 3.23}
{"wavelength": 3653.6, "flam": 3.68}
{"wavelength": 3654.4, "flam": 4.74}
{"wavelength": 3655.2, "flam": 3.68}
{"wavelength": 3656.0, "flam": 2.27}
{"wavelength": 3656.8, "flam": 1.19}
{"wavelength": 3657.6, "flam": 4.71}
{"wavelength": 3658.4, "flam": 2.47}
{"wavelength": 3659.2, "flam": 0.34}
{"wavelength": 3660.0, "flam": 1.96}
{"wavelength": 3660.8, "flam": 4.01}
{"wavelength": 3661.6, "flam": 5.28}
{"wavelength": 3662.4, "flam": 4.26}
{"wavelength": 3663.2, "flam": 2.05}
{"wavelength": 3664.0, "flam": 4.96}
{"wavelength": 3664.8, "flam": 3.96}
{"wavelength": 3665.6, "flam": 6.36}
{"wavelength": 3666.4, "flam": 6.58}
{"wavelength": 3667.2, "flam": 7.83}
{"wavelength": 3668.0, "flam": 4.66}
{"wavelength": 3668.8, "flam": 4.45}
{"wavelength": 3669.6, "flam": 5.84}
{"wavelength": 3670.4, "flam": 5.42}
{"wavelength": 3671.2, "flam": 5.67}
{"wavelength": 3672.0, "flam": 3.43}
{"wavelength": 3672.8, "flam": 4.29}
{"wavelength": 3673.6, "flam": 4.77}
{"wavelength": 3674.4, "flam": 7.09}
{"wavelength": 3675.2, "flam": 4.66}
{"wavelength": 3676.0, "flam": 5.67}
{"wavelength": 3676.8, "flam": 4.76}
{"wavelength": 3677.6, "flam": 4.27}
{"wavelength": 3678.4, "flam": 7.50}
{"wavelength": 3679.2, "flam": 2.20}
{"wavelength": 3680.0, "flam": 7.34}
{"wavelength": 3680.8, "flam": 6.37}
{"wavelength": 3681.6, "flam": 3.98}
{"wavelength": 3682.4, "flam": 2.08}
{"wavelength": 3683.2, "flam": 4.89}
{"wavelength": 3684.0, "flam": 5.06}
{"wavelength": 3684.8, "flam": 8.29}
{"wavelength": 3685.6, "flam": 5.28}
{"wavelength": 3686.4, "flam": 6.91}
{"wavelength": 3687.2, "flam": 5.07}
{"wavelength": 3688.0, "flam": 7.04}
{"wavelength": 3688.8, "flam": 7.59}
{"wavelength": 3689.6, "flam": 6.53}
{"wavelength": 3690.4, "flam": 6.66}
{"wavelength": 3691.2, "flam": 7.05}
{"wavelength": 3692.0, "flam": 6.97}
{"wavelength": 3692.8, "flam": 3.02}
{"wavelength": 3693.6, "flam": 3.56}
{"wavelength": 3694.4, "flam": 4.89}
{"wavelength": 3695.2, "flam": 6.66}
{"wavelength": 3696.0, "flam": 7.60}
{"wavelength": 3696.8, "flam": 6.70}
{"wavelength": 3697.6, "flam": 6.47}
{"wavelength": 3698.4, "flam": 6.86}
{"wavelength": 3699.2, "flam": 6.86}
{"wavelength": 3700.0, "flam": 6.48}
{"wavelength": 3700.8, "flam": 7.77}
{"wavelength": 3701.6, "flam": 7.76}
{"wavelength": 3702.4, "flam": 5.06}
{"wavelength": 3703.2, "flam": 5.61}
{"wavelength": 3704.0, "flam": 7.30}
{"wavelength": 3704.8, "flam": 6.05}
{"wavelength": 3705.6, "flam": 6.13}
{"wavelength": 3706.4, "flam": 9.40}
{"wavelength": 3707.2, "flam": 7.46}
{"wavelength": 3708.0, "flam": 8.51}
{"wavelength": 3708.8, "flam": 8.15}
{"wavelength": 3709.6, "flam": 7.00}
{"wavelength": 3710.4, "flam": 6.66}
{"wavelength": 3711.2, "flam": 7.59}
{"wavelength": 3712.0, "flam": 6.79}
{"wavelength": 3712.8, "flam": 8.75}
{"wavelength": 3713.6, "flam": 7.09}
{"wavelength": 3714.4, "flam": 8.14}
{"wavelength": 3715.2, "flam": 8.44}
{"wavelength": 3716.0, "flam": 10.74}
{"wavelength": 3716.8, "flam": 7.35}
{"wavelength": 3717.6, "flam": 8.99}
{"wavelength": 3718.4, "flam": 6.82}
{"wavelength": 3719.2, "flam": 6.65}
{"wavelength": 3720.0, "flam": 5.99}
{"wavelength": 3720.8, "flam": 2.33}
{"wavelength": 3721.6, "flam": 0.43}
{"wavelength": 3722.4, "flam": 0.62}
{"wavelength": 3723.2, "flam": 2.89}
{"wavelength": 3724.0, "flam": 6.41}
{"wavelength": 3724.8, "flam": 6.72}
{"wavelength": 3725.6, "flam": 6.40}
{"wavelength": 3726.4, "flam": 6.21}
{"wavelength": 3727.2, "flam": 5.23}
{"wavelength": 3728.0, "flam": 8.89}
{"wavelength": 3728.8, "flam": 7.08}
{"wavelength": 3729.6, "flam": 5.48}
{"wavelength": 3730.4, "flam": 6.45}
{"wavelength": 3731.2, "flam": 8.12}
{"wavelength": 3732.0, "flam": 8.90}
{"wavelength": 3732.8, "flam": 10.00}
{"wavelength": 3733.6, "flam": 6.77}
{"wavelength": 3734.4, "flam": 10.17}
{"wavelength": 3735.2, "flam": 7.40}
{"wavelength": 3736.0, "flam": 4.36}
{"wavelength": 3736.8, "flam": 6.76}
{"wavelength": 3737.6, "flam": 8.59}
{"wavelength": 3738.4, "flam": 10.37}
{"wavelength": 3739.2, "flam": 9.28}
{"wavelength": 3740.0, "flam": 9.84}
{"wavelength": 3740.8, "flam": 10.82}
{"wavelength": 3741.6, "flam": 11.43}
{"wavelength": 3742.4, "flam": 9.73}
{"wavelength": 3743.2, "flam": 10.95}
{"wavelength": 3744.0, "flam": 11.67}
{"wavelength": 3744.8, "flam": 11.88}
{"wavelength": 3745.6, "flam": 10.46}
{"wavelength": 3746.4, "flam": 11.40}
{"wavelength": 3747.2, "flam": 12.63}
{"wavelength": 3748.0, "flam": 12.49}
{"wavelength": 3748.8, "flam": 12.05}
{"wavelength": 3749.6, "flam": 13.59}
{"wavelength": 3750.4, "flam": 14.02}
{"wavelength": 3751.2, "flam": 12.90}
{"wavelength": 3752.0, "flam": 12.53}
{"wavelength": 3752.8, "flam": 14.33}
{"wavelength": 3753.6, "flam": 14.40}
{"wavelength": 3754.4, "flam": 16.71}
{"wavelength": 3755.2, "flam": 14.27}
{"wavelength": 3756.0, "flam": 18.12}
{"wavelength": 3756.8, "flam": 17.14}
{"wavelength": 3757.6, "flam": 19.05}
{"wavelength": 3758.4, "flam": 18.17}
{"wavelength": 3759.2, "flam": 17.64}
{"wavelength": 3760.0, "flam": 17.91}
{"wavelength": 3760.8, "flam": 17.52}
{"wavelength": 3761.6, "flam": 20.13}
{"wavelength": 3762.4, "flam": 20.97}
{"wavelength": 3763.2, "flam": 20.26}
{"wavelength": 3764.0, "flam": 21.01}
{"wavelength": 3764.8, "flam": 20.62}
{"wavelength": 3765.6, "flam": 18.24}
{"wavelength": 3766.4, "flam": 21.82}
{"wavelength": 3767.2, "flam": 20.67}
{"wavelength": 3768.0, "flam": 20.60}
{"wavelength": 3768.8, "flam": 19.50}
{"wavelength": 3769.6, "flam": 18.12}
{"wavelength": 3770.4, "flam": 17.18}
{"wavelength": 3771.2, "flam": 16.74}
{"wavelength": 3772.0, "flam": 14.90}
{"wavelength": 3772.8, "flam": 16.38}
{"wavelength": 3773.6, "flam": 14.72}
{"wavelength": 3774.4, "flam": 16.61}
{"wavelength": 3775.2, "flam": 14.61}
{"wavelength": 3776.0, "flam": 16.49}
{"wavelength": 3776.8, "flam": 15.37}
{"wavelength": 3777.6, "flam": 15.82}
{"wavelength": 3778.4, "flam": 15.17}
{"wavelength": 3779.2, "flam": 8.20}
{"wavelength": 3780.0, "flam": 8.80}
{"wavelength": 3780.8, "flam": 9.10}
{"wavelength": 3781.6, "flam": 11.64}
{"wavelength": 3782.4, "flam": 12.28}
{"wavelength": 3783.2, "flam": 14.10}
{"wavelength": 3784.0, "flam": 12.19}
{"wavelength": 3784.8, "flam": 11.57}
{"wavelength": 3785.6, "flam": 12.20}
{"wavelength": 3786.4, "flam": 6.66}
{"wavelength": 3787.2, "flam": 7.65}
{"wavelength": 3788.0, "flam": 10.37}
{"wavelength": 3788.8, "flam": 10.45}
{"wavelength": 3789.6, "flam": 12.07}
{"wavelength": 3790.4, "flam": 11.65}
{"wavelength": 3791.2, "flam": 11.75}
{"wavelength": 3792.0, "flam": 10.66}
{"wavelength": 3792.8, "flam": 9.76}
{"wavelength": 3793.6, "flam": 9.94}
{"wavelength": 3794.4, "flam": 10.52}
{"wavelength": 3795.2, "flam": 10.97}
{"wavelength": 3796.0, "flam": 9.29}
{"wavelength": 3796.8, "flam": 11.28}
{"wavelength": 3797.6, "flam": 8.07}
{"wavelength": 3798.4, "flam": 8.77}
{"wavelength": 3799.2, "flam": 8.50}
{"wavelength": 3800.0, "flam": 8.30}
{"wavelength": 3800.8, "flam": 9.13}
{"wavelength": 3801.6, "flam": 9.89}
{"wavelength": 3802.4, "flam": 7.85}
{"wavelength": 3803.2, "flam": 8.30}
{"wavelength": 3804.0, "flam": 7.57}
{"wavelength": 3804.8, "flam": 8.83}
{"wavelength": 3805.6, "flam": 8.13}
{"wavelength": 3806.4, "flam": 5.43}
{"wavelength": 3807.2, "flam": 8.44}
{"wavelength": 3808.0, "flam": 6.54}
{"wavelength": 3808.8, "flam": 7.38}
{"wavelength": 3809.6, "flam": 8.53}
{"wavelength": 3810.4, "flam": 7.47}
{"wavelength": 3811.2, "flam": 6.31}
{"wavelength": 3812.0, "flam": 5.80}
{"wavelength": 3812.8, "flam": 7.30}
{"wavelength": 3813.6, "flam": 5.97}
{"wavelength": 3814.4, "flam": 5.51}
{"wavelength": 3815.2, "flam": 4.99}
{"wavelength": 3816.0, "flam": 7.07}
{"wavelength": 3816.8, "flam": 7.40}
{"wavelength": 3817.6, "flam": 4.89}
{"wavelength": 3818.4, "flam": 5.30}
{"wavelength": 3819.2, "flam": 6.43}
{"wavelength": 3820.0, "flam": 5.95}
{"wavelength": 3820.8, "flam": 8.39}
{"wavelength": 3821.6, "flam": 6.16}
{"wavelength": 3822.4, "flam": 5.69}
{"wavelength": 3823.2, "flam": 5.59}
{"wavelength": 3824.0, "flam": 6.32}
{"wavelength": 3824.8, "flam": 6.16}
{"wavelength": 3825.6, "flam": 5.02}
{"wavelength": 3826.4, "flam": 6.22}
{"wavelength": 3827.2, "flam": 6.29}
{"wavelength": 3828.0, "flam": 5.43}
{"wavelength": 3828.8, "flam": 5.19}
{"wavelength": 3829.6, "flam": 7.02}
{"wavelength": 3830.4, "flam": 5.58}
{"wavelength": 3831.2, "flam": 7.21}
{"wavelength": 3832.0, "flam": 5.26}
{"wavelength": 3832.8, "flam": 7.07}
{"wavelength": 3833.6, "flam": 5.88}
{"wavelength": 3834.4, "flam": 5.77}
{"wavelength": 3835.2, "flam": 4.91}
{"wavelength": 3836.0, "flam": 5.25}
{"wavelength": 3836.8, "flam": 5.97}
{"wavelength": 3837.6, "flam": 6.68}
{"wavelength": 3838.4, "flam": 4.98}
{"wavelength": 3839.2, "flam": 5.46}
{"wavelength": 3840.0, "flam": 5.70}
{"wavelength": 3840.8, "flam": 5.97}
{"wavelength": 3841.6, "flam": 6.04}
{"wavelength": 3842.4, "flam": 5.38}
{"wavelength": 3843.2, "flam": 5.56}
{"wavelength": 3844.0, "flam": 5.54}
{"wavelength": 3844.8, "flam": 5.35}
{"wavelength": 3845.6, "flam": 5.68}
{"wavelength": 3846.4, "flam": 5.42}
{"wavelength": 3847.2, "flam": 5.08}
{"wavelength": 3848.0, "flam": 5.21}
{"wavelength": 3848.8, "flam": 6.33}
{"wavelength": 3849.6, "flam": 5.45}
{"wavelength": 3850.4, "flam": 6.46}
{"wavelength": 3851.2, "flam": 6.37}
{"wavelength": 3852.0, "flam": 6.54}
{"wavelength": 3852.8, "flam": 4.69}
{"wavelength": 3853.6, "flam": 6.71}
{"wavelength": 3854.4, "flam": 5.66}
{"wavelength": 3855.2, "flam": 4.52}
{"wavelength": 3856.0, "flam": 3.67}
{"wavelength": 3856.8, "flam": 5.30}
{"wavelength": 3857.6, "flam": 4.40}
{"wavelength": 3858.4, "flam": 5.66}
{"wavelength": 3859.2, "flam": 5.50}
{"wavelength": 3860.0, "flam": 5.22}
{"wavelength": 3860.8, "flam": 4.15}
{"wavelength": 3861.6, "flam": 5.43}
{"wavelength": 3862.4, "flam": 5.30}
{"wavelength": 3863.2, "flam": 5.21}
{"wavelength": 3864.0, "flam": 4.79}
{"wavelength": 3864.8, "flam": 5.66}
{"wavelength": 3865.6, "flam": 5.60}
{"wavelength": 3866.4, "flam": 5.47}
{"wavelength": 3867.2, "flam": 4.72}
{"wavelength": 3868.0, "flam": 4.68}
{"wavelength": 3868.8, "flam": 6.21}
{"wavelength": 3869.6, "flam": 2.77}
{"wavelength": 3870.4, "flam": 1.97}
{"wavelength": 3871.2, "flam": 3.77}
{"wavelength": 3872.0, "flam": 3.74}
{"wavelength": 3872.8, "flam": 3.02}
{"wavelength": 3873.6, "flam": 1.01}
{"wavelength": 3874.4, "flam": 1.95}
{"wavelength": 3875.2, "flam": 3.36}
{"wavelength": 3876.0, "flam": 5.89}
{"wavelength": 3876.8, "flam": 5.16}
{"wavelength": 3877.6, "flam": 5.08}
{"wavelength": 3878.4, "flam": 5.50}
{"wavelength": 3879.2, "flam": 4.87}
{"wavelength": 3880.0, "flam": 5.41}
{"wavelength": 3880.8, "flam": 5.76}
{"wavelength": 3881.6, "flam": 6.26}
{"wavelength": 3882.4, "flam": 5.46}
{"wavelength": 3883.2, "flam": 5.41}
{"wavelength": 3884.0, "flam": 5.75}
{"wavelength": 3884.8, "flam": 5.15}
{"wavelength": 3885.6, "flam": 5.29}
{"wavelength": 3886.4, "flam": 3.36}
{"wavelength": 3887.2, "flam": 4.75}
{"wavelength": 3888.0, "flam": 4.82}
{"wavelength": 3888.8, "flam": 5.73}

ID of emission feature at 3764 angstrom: Lyman alpha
